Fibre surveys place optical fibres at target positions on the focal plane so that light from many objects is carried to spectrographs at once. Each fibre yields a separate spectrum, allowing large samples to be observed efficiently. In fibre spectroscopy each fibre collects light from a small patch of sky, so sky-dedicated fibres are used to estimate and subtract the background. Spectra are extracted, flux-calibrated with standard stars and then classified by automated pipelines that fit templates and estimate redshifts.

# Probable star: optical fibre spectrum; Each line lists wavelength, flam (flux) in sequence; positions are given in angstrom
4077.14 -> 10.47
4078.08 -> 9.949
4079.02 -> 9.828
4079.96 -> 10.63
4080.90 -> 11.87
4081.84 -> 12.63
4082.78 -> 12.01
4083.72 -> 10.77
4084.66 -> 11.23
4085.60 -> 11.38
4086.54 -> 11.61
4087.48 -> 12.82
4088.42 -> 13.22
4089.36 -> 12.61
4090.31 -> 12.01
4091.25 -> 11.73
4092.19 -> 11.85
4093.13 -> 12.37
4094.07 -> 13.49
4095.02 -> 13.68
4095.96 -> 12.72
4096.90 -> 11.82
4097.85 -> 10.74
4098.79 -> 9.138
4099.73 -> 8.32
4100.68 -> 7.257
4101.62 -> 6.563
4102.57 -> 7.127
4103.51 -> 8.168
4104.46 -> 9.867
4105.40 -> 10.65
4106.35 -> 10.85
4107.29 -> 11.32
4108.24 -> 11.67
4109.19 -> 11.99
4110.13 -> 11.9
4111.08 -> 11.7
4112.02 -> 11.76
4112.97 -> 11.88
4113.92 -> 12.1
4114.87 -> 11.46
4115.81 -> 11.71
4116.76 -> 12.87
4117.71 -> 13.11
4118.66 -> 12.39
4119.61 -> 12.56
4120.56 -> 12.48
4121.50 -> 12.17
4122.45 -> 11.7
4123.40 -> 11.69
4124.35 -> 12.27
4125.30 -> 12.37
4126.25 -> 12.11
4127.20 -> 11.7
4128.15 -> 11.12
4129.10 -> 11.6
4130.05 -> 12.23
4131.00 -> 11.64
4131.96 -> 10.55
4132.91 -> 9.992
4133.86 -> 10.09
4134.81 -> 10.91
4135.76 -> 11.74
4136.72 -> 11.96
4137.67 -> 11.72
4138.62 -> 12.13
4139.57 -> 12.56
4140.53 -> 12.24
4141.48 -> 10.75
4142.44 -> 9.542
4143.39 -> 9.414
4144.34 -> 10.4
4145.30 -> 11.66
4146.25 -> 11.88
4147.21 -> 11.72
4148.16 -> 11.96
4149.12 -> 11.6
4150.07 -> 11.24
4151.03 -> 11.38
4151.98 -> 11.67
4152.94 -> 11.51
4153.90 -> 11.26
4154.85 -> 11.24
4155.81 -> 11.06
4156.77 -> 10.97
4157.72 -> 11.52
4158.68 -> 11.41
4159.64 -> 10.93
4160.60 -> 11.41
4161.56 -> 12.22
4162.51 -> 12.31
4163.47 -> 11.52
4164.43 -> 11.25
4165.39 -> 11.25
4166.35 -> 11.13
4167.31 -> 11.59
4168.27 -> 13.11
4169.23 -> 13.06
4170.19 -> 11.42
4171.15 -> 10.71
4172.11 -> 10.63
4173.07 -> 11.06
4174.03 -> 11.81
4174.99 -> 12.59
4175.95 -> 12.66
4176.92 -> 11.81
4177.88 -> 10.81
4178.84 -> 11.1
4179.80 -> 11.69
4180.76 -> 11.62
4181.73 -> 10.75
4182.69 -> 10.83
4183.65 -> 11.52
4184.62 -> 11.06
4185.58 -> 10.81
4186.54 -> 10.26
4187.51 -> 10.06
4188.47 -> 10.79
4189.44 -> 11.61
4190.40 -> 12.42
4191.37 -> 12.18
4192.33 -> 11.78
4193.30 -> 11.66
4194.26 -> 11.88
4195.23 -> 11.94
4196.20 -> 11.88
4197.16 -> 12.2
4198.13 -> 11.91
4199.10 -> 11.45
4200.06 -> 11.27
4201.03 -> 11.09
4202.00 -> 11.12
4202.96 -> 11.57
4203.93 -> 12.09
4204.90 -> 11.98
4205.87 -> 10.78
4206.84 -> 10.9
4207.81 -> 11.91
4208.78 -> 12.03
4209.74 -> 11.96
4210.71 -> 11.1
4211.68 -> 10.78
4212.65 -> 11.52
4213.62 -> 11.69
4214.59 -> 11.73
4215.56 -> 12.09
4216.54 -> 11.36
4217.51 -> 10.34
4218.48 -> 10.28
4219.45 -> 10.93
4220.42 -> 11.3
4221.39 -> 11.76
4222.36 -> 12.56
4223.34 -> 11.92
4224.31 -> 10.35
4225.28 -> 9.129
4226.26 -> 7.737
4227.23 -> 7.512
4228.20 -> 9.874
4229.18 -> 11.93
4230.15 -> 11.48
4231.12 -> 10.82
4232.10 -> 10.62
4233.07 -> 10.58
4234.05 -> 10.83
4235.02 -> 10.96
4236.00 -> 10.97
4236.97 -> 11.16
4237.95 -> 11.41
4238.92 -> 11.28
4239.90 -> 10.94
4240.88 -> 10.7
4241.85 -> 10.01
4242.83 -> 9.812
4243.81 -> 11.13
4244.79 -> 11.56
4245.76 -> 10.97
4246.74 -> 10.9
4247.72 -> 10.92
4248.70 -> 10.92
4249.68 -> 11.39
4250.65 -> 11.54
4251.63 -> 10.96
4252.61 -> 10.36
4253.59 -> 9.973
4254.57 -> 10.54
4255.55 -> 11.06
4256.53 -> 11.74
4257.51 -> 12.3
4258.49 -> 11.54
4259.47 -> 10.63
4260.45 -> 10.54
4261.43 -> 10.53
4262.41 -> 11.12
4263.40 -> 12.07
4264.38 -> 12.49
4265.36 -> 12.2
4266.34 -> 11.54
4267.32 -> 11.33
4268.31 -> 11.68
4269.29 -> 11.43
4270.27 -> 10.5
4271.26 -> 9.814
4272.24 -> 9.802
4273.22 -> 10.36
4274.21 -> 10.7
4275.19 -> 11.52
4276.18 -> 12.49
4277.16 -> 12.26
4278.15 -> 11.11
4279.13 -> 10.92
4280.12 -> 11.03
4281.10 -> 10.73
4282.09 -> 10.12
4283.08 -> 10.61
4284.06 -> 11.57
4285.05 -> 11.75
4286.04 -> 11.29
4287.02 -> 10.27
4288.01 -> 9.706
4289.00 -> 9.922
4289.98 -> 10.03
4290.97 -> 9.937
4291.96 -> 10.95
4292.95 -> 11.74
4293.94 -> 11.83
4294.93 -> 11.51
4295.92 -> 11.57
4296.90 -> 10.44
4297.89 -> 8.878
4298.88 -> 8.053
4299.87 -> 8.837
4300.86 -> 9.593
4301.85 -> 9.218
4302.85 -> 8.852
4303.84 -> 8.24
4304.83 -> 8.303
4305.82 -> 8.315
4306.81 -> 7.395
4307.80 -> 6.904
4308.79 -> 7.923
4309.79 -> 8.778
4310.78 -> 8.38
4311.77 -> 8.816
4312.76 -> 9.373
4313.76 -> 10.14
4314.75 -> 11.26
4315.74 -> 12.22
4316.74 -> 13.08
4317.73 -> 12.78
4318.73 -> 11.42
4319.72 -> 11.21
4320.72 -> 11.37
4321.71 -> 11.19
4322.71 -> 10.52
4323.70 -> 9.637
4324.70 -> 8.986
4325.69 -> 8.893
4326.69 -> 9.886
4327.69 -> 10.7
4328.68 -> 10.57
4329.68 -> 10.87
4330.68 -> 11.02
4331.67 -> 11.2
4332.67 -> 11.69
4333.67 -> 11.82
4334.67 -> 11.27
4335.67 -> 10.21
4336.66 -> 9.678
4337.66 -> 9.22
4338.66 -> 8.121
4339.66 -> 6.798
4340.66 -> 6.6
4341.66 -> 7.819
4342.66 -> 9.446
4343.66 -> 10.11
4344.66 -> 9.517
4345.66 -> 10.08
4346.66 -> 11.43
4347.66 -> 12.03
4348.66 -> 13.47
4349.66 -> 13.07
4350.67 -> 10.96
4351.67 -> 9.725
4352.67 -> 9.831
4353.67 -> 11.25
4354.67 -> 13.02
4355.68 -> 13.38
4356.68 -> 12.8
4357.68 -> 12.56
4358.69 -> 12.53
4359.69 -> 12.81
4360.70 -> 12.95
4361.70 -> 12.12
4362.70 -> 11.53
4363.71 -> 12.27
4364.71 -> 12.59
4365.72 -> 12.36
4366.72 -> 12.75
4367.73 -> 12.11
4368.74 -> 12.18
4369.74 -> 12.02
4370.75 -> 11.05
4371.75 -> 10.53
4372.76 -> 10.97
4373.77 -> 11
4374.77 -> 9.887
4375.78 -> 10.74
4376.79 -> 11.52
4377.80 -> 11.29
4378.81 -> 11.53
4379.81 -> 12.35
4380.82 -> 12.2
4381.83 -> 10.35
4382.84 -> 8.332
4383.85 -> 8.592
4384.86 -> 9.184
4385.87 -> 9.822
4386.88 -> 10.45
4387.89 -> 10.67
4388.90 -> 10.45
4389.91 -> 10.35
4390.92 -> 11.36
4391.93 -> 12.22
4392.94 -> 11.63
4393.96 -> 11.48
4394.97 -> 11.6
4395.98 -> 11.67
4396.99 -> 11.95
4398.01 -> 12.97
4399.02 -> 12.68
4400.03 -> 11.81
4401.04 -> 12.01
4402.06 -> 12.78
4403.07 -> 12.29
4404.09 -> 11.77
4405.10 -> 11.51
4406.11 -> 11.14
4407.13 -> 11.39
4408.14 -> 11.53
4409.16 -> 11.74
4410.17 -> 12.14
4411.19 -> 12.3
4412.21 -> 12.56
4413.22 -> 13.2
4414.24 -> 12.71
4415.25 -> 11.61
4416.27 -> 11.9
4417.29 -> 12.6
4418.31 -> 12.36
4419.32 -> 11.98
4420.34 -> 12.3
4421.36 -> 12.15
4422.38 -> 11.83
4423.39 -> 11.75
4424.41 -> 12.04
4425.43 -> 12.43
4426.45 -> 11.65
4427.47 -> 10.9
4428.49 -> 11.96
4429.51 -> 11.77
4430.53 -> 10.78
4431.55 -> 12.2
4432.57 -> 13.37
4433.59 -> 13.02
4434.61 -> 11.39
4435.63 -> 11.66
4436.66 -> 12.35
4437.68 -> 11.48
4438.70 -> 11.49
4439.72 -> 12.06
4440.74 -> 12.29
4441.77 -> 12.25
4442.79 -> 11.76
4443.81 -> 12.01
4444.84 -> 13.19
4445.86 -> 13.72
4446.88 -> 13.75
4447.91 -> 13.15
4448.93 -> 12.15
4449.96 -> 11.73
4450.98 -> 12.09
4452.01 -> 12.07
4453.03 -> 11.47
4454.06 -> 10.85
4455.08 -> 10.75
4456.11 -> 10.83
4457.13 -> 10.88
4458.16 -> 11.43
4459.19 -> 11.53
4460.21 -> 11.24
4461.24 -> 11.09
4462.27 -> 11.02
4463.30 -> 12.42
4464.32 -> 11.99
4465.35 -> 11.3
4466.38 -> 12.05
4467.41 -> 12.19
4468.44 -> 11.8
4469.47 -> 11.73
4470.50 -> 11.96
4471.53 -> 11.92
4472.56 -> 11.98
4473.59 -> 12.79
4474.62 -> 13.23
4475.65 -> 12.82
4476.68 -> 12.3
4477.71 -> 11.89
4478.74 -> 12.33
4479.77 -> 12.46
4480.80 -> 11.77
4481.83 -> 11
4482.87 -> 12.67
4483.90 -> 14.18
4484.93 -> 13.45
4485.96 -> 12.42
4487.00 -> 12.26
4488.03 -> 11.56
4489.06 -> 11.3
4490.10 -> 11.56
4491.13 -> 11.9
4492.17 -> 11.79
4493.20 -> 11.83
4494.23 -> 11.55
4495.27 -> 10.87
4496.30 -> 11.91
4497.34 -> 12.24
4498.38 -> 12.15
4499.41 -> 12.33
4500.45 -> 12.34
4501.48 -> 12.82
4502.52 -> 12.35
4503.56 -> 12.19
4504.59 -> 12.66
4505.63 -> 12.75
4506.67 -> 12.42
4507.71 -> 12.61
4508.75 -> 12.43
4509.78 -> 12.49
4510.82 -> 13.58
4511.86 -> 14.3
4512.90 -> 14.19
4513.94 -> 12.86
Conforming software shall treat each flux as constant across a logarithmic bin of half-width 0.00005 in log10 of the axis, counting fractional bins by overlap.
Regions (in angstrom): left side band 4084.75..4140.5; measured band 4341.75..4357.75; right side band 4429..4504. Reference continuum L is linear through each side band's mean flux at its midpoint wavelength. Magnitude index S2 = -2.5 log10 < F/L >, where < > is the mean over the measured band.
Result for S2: 0.05 mag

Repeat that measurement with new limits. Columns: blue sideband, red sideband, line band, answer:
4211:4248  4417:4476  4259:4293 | 0.010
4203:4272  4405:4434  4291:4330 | 0.150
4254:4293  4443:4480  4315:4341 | 0.086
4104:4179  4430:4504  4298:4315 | 0.332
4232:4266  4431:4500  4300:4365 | 0.099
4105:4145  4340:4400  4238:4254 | 0.055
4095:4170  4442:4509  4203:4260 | 0.052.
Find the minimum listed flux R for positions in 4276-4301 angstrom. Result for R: 8.053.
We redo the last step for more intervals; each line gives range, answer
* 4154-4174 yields 10.63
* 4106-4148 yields 9.414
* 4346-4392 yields 8.332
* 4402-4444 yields 10.78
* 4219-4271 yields 7.512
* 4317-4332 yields 8.893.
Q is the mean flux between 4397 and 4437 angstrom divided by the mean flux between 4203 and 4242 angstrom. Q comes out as 1.10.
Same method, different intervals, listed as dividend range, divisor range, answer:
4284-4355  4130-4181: 0.89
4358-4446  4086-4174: 1.03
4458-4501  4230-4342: 1.15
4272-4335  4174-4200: 0.90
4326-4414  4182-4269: 1.01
